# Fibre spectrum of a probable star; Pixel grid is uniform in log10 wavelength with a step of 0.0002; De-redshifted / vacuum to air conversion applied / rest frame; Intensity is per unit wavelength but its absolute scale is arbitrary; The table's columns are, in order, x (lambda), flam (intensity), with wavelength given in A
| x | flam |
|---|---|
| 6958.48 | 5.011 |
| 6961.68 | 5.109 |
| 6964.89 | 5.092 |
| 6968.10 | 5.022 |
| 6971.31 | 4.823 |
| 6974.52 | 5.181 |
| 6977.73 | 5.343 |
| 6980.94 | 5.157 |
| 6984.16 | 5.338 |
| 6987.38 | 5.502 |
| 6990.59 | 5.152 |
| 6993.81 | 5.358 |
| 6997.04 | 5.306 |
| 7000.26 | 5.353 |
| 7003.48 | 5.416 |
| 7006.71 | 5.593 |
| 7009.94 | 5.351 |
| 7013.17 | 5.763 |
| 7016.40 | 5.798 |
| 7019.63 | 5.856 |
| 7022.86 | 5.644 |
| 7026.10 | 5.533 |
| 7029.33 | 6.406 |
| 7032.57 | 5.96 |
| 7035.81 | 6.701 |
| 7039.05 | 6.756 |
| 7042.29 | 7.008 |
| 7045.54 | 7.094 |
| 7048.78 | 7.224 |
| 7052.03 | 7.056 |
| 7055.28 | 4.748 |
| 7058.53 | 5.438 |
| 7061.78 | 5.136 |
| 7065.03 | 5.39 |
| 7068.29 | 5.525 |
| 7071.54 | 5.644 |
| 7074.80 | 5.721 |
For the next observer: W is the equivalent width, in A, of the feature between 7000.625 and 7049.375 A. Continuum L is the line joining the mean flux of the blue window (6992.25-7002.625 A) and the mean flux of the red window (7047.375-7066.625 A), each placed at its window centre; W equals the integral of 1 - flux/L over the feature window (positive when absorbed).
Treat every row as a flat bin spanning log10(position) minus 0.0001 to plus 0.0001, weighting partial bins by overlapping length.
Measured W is -4.6 A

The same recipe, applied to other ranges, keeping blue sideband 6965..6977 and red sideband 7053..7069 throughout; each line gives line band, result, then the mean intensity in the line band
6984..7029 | -3.3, 5.53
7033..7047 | -4.2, 6.81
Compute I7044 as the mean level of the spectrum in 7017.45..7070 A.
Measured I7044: 6.09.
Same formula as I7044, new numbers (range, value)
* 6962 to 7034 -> 5.45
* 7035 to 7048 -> 6.92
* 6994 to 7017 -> 5.49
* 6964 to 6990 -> 5.19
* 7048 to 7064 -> 5.83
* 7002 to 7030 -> 5.68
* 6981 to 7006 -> 5.34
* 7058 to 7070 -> 5.37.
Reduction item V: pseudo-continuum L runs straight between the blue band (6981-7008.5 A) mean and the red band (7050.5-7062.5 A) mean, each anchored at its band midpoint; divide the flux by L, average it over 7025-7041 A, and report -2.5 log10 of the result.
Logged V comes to -0.145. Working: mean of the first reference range 5.36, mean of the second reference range 5.62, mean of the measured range 6.31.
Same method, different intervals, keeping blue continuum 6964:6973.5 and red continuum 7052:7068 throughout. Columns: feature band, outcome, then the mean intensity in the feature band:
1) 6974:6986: -0.05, 5.27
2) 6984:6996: -0.05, 5.33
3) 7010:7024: -0.10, 5.73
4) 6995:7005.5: -0.05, 5.36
